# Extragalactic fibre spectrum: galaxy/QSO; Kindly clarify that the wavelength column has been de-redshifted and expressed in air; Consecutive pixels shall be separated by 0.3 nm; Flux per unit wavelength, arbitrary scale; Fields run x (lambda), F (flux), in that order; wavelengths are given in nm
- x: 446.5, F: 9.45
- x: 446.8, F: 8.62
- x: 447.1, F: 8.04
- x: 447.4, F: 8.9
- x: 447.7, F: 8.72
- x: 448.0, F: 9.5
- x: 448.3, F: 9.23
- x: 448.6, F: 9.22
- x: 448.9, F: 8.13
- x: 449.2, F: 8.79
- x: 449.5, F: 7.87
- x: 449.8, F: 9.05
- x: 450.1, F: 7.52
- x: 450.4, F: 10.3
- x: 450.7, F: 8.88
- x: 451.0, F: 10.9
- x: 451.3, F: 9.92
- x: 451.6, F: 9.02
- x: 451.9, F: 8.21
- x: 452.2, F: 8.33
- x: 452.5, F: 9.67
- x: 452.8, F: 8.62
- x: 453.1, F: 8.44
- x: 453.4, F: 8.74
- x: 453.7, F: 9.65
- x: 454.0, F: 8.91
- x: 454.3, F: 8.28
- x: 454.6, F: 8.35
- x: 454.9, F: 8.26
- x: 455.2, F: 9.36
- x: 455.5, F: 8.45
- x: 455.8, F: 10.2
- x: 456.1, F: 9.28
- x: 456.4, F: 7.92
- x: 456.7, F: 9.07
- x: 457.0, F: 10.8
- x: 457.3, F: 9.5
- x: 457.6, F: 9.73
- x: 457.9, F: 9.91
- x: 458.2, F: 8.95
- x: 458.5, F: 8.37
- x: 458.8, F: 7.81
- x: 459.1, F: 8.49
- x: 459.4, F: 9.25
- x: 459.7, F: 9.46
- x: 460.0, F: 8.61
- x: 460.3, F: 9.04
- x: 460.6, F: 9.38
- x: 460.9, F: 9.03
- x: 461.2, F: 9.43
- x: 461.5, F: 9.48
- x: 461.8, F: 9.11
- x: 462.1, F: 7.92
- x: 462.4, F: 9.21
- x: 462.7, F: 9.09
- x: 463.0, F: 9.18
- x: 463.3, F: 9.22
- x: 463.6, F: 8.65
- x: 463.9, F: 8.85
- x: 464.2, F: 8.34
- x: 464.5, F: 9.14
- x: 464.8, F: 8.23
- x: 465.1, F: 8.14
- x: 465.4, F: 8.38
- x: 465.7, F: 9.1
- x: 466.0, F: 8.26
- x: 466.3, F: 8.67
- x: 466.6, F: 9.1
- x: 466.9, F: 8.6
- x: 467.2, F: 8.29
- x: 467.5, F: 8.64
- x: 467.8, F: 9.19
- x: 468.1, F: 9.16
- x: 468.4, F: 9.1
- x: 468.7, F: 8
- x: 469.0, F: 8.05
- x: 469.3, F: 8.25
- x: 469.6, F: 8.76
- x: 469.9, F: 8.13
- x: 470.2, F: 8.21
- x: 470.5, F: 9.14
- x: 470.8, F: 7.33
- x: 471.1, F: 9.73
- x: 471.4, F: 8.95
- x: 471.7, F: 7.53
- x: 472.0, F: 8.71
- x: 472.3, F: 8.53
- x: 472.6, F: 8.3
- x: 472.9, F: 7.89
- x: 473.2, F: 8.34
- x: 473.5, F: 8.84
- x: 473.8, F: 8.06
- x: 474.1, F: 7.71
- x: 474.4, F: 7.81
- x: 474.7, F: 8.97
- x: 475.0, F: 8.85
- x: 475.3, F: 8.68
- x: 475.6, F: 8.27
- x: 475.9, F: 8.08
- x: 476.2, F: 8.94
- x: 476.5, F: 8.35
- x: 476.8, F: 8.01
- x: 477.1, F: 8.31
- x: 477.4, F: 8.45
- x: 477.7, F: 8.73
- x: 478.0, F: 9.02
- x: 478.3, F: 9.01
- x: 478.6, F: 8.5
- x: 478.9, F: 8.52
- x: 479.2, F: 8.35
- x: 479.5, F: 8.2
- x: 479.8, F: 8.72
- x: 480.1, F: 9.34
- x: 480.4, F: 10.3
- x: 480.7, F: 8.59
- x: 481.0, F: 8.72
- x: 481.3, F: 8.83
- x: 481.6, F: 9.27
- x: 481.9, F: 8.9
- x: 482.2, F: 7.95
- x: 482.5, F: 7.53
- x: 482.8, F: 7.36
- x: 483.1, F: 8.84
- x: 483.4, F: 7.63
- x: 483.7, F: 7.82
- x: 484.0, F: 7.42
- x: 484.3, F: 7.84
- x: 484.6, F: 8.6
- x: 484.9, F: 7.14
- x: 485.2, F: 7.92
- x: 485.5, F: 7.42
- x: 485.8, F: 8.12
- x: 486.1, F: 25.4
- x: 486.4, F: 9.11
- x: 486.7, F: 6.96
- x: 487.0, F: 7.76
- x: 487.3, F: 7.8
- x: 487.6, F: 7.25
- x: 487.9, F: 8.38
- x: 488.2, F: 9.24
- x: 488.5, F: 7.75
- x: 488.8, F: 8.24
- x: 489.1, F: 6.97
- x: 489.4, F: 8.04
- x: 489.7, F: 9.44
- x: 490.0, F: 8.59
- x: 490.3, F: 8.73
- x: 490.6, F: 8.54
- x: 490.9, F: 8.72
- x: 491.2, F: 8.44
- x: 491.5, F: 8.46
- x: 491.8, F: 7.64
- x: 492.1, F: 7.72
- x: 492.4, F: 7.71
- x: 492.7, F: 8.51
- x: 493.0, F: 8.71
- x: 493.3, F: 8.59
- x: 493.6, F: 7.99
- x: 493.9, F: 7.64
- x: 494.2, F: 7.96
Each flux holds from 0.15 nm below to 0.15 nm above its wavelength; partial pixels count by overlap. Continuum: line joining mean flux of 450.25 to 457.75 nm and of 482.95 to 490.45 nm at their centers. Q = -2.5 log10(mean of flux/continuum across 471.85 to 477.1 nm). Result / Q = 0.065 mag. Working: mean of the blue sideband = 9.15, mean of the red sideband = 8.74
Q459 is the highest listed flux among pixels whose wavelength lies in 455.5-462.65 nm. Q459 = 10.8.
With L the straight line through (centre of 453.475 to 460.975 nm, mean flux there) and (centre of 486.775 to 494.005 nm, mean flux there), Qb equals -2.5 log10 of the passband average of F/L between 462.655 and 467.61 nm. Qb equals 0.02 mag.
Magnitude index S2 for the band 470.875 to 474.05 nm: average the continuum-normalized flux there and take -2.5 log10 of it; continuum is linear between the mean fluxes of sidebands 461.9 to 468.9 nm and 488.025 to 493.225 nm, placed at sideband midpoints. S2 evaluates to 0.02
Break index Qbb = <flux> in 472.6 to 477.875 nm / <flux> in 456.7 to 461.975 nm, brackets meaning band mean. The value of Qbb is 0.91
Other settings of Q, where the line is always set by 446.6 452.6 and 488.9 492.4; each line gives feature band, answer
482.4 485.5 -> 0.08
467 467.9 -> 0.00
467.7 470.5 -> 0.01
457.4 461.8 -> -0.04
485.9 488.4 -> -0.21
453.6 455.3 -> 0.01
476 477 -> 0.01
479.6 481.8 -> -0.08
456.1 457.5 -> -0.06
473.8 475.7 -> 0.02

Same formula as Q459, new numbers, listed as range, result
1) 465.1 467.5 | 9.1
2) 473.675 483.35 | 10.3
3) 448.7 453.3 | 10.9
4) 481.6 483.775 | 9.27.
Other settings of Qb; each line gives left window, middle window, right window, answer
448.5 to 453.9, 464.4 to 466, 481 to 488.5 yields 0.040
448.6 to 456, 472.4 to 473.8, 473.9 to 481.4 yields 0.044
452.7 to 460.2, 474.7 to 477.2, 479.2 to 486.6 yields 0.066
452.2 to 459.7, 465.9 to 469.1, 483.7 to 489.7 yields 0.033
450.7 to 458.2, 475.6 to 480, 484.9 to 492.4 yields 0.049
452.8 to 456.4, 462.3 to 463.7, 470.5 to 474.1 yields -0.055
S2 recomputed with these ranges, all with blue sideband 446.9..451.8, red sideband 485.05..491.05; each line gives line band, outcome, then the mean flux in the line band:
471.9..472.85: 0.07 mag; 8.44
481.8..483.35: 0.12 mag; 8.06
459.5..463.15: -0.01 mag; 9.08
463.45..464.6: 0.03 mag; 8.73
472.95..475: 0.09 mag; 8.31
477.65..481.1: 0.02 mag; 8.84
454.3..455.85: 0.03 mag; 8.78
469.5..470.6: 0.06 mag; 8.52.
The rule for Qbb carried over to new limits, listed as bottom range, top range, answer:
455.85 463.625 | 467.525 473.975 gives 0.93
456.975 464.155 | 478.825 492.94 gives 0.95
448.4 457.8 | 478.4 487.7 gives 0.97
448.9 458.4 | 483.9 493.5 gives 0.96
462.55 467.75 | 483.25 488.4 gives 1.02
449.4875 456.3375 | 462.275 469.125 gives 0.97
